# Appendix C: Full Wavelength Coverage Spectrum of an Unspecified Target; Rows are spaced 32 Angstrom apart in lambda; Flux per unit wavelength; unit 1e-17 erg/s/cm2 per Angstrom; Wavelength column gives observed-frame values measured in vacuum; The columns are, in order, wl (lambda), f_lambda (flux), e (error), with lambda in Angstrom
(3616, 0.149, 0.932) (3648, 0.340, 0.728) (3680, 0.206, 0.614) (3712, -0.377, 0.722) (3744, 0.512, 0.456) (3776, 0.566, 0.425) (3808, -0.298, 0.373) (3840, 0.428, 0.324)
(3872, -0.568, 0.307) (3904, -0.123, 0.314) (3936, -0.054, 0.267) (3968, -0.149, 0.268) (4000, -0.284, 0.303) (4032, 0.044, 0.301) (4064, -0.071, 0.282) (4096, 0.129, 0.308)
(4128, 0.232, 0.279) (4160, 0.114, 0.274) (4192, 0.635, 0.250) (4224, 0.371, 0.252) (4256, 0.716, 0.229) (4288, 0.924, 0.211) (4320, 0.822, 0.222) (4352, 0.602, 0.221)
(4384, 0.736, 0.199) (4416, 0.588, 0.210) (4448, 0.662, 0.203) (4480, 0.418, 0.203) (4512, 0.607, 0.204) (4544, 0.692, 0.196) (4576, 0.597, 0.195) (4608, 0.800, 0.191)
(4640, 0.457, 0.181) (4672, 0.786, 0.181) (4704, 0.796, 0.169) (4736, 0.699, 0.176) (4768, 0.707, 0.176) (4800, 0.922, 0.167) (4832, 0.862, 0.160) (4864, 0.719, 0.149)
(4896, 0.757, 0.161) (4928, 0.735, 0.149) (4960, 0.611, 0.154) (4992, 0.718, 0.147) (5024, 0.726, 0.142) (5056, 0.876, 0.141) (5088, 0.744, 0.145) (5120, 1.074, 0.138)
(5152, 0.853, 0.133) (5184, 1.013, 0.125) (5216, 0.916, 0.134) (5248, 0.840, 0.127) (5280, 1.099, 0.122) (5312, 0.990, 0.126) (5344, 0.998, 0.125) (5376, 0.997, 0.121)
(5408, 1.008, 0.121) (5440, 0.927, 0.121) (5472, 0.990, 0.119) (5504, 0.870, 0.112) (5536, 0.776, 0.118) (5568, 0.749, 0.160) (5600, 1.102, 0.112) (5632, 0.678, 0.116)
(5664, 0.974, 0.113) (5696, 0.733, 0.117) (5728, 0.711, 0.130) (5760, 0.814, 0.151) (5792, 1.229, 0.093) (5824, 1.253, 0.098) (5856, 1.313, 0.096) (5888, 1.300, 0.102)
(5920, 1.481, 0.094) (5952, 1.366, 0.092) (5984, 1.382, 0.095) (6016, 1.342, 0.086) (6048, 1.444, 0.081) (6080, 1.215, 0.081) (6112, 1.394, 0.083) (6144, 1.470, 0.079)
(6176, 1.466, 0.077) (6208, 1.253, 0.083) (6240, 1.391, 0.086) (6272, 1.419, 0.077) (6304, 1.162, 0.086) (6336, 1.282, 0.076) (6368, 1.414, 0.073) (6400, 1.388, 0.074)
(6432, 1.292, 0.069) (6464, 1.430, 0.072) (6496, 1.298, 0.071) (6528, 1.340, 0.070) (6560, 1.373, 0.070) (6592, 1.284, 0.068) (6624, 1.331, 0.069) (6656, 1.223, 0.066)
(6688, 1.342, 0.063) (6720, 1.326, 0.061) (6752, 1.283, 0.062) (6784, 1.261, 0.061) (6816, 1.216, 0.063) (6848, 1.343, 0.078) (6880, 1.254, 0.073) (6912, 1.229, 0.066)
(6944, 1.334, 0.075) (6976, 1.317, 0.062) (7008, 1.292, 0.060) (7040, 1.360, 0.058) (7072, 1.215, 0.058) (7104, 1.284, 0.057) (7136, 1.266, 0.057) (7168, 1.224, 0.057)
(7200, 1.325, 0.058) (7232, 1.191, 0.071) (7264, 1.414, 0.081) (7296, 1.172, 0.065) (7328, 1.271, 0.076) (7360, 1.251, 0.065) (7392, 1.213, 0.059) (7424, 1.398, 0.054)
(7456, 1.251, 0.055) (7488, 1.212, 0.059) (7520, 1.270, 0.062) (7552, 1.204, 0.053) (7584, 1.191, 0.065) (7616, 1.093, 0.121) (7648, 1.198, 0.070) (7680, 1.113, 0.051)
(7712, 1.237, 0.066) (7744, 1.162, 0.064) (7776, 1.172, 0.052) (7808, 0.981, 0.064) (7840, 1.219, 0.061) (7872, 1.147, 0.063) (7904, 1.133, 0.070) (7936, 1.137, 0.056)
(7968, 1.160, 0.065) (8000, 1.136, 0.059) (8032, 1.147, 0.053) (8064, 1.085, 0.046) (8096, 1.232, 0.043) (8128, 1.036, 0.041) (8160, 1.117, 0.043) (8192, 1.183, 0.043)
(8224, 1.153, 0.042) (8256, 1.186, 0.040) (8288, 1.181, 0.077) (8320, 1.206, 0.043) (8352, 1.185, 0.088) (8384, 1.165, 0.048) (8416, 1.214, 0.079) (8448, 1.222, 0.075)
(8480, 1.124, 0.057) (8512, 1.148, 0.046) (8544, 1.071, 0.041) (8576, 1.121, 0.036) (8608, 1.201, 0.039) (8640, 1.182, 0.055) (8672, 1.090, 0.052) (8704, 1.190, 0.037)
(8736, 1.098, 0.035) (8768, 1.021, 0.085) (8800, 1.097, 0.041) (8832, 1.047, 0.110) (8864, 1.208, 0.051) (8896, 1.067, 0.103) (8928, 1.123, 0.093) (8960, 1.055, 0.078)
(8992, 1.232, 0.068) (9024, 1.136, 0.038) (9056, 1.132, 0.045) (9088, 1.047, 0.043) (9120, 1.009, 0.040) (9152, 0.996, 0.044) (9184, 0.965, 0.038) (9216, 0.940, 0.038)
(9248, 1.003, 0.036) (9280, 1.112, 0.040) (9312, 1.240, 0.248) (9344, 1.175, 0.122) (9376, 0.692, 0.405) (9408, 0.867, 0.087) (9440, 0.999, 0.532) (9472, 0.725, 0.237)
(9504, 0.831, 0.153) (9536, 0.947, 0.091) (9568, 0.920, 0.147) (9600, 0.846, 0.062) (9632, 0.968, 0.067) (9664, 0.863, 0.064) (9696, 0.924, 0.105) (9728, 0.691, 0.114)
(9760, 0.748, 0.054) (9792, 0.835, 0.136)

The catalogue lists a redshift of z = 0.105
